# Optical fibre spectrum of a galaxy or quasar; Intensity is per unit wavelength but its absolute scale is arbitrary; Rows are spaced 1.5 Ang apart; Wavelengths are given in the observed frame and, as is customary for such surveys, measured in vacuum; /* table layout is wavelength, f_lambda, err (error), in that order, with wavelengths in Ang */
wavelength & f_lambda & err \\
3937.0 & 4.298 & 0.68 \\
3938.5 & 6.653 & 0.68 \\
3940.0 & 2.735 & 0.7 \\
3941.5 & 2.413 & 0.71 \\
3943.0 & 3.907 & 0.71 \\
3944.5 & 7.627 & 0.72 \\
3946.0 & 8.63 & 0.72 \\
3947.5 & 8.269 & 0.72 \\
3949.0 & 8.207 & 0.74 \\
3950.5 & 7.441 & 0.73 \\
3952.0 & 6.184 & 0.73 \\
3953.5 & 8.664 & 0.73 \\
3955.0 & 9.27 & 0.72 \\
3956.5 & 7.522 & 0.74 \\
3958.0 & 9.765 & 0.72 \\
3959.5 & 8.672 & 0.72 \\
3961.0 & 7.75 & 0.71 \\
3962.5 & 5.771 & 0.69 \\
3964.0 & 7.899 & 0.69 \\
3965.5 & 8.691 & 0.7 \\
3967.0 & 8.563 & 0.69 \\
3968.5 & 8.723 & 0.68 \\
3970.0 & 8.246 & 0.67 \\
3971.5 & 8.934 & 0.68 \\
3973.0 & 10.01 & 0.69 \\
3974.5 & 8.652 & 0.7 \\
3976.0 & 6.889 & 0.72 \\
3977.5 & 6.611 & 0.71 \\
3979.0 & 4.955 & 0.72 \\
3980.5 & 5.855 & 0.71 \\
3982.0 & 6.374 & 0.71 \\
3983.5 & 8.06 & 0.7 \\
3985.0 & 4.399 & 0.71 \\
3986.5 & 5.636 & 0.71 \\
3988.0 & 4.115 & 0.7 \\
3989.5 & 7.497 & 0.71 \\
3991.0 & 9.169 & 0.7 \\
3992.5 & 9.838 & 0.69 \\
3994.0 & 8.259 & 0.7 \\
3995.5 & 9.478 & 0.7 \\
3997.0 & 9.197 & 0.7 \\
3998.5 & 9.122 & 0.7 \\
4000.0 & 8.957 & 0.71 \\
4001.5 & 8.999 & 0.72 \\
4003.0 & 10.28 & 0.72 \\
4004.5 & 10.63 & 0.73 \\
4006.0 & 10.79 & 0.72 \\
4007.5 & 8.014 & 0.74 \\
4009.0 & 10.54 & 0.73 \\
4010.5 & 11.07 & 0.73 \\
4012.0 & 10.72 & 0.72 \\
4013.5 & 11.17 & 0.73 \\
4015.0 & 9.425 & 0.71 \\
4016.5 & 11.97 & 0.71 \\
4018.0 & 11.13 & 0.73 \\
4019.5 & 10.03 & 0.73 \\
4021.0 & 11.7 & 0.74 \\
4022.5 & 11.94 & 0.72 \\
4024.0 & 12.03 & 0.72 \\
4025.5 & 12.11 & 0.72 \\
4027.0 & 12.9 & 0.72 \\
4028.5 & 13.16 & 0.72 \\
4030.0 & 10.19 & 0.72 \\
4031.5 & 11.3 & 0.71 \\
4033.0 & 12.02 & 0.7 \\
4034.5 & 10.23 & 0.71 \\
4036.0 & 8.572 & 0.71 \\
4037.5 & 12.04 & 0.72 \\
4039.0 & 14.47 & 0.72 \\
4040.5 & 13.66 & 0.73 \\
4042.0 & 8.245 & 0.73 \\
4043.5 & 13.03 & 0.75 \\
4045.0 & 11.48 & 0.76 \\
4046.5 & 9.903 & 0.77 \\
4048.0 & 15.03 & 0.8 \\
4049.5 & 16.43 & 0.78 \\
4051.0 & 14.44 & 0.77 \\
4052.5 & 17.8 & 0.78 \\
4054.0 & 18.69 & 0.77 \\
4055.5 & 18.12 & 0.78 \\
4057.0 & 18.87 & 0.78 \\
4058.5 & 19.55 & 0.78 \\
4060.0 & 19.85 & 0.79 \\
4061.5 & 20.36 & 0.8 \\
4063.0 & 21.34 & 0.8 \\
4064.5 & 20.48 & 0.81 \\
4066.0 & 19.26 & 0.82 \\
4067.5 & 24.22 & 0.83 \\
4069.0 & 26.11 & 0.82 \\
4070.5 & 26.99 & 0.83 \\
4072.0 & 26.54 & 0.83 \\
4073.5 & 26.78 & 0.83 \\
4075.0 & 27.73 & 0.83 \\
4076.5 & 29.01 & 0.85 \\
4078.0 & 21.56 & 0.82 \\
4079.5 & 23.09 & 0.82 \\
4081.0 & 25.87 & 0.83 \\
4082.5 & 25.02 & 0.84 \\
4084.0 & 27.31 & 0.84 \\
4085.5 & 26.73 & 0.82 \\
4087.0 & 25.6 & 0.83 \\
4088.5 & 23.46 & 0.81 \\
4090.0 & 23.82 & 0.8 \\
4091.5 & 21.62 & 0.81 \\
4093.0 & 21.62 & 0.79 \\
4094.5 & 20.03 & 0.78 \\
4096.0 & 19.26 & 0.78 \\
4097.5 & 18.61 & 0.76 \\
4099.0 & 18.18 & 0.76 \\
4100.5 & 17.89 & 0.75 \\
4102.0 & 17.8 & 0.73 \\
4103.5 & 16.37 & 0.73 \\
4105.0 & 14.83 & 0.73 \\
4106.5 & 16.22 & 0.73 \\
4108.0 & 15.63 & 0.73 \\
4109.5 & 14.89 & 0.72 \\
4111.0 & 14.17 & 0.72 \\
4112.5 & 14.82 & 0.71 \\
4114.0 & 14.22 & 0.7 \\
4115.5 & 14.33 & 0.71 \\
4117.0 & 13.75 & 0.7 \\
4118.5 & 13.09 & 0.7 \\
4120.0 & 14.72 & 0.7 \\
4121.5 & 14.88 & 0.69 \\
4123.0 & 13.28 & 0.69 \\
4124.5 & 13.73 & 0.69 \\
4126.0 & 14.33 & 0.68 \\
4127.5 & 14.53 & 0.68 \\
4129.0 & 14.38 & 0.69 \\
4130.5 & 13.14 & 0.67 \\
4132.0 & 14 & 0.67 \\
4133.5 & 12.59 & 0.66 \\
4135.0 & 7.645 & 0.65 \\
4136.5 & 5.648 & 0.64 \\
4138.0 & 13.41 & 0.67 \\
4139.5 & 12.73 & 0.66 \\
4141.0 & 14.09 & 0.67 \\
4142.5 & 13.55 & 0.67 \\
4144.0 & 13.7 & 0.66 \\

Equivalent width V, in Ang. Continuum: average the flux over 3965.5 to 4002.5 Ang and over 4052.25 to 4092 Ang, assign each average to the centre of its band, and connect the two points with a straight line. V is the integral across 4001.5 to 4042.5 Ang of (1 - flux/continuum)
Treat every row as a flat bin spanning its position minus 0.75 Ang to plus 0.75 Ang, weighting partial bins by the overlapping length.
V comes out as 9.1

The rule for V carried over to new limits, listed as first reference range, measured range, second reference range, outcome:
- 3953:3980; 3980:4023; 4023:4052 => 4.6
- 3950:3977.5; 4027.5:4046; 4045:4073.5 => 5.9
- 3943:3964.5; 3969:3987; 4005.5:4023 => 3.7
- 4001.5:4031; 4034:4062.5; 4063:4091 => 5.6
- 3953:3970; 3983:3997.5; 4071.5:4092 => 5.7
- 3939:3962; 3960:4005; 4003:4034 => 5.3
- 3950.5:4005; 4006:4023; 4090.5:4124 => -0.5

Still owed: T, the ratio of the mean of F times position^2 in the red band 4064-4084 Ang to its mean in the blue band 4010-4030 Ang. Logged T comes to 2.2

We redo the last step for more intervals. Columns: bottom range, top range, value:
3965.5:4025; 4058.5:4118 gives 2.44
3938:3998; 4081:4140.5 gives 2.42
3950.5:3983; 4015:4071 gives 2.00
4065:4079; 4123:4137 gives 0.51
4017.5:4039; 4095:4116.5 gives 1.47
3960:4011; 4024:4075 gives 2.10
